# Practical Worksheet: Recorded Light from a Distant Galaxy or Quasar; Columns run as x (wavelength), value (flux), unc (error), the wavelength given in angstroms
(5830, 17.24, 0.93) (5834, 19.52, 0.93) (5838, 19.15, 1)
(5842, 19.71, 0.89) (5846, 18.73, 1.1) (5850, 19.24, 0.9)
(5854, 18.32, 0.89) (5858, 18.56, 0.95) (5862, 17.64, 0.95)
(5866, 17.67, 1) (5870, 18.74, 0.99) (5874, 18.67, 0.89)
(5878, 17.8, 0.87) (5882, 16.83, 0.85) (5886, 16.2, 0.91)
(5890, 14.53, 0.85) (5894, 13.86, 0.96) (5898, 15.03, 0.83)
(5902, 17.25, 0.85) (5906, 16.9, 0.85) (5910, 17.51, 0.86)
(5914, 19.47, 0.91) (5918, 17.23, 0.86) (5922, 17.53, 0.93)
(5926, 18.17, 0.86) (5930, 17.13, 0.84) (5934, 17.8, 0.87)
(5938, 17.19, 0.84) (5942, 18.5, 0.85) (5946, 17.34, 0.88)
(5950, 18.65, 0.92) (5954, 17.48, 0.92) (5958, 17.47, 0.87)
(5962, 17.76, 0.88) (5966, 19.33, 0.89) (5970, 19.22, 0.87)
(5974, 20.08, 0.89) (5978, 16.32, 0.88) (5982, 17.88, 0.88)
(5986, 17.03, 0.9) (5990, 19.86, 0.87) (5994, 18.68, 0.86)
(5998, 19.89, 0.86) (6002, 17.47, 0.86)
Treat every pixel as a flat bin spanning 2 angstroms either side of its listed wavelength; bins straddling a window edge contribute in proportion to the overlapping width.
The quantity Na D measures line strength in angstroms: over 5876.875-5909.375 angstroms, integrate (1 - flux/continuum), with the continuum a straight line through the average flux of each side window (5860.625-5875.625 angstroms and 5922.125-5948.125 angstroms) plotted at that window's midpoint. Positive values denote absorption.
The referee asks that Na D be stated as 3.5 angstroms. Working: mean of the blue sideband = 18.2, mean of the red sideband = 17.7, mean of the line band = 16.1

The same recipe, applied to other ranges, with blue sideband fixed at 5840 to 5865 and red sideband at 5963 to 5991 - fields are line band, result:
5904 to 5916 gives 0.4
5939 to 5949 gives 0.3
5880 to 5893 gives 2.0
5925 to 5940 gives 0.8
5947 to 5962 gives 0.5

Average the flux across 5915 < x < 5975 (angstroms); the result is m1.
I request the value 18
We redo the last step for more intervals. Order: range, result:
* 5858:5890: 17.5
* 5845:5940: 17.4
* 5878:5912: 16.1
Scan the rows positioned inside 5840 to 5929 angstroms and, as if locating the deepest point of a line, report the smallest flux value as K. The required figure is 13.86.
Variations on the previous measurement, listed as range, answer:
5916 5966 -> 17.13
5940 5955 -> 17.34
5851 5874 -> 17.64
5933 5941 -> 17.19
